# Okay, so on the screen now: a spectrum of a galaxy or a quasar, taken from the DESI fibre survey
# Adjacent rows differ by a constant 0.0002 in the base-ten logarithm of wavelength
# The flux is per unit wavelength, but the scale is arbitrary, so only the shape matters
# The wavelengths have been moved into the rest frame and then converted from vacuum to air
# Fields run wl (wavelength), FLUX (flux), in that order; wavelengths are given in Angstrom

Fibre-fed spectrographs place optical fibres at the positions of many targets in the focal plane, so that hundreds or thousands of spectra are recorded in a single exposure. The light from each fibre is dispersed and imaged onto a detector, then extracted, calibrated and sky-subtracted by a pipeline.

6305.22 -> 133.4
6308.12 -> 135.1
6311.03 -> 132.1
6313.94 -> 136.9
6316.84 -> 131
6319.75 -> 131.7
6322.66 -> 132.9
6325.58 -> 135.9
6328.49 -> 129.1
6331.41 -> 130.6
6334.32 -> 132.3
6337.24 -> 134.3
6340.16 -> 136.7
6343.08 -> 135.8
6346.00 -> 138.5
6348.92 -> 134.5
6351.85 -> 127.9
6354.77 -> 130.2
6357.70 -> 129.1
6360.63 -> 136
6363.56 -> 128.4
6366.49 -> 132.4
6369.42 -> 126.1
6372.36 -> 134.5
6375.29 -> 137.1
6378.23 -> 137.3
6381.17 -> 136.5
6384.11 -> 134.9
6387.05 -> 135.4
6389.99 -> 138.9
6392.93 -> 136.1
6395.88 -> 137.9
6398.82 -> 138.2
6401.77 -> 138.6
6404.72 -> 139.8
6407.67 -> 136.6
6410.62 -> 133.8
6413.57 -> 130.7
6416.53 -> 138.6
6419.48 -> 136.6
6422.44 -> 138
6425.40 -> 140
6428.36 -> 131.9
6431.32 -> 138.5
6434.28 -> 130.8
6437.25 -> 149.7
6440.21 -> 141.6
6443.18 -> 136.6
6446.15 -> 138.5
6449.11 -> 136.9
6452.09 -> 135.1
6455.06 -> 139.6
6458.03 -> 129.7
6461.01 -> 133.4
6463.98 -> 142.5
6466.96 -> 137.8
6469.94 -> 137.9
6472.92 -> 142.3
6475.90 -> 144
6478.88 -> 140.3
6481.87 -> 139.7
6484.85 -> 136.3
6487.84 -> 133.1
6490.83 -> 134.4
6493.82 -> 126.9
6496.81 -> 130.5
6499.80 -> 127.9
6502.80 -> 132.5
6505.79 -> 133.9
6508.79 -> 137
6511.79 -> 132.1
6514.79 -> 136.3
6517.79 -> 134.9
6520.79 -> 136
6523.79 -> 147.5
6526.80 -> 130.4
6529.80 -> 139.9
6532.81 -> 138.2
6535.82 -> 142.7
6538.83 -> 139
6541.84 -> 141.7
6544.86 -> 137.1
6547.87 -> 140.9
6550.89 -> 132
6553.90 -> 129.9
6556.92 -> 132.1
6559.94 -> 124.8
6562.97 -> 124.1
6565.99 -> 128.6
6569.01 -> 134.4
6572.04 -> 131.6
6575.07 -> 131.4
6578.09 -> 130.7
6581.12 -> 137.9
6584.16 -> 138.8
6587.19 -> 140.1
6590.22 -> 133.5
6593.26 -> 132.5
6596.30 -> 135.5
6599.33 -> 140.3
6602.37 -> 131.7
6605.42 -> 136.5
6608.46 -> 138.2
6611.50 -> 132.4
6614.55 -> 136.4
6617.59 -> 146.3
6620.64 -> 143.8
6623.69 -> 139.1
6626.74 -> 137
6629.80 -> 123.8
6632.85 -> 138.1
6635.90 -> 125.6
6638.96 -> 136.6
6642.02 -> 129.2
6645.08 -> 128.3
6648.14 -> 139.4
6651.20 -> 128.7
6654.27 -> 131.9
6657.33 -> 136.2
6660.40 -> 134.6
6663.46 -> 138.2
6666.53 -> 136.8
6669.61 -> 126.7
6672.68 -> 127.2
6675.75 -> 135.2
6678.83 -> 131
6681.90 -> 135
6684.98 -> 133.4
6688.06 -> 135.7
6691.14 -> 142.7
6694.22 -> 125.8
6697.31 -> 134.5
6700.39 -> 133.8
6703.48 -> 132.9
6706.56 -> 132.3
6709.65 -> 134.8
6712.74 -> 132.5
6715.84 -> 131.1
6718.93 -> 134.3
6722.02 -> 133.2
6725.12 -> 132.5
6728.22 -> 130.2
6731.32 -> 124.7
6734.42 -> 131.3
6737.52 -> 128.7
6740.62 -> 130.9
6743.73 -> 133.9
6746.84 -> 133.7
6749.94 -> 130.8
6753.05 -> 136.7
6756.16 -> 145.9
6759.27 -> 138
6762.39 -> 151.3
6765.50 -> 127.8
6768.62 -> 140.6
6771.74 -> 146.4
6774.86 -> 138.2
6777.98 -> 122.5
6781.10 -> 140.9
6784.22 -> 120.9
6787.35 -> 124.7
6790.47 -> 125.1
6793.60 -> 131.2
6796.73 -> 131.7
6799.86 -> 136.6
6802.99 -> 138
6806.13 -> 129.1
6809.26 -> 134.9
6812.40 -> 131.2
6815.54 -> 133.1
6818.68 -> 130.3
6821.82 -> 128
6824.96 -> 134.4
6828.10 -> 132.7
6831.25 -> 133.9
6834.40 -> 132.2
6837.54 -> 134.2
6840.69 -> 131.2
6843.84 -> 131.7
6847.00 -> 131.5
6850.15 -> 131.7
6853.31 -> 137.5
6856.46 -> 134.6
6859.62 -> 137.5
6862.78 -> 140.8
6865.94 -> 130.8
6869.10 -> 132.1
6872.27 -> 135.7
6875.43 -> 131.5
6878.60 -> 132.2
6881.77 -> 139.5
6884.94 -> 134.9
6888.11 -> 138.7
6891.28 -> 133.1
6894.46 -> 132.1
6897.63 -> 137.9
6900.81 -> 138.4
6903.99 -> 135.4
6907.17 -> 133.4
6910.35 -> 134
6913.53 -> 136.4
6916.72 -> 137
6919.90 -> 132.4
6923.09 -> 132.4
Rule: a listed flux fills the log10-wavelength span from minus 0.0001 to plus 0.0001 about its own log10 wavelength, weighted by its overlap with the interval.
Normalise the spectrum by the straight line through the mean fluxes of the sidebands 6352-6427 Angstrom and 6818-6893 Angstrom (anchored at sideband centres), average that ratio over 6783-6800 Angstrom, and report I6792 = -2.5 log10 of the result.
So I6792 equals 0.05 mag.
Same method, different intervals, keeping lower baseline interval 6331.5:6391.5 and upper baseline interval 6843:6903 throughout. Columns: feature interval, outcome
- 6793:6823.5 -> 0.02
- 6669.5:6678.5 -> 0.03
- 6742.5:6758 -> -0.01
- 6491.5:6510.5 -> 0.02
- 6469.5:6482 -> -0.06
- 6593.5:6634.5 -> -0.02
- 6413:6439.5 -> -0.03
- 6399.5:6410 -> -0.03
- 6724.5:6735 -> 0.04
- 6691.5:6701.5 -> 0.02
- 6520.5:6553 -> -0.04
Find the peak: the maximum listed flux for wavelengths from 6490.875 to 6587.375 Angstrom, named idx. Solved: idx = 147.5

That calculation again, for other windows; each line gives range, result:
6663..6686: 138.2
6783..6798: 131.7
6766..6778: 146.4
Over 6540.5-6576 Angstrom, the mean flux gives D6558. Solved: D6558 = 132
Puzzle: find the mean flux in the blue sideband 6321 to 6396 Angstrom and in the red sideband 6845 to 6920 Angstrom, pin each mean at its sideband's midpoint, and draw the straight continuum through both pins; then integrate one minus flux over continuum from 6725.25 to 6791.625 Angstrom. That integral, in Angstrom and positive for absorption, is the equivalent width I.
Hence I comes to 0.58 Angstrom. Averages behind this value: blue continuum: 134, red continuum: 135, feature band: 134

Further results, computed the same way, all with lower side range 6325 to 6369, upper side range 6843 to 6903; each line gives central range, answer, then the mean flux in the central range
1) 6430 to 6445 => -0.7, 139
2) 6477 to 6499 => -0.2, 134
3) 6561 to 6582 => 0.4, 131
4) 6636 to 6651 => 0.2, 132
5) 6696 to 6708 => 0.1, 133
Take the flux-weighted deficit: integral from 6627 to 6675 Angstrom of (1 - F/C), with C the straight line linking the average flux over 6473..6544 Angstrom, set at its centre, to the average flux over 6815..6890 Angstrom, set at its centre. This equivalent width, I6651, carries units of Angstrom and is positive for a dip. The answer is 1.1 Angstrom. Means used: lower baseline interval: 136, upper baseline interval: 134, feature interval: 132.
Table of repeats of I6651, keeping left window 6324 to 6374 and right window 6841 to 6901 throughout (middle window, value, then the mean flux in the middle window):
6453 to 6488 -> -1.4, 138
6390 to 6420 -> -0.9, 137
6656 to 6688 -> 0.1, 134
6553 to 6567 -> 0.6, 128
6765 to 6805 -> 0.5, 133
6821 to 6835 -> 0.2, 132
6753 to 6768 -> -0.7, 140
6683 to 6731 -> 0.3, 133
